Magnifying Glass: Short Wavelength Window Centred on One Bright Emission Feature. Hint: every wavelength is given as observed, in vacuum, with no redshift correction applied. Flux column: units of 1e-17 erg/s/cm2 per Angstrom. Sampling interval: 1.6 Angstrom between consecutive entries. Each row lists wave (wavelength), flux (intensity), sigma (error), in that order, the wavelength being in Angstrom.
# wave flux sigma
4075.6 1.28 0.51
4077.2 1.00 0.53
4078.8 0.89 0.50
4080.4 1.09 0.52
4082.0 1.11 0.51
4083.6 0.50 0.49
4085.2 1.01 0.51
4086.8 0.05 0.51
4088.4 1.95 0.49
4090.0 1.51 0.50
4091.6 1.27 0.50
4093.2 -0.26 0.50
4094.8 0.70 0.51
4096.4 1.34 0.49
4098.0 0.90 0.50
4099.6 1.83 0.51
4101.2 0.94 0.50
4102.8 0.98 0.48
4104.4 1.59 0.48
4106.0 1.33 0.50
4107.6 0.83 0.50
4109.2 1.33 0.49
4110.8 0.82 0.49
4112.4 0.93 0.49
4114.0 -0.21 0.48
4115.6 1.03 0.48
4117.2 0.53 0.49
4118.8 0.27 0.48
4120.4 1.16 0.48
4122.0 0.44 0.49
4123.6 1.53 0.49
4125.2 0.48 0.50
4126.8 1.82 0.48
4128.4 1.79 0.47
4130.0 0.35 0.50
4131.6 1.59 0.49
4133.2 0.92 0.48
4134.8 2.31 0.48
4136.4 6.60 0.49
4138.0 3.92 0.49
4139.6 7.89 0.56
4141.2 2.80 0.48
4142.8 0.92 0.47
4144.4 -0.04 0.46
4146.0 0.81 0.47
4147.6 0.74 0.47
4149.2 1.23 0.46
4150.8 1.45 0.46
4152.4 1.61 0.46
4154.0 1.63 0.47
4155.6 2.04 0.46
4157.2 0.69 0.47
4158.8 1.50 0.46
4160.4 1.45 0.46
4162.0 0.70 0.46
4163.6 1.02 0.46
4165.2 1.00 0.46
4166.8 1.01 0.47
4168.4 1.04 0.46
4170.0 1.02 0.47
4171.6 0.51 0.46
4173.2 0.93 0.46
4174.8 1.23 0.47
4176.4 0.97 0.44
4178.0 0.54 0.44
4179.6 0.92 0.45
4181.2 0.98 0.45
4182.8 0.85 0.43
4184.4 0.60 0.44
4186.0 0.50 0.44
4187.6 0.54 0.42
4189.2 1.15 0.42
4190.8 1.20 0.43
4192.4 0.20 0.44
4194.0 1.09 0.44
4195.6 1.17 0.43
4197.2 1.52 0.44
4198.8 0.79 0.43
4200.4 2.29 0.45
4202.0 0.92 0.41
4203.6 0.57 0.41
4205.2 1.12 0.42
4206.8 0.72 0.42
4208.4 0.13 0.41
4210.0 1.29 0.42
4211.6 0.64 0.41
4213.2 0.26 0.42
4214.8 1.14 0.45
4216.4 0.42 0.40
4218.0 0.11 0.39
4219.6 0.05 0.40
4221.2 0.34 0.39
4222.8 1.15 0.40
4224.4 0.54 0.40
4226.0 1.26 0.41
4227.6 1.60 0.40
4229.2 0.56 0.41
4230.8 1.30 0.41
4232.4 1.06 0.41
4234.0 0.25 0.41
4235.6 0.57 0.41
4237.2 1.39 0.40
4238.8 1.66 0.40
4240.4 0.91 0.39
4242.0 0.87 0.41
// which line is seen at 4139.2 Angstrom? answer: [O II]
